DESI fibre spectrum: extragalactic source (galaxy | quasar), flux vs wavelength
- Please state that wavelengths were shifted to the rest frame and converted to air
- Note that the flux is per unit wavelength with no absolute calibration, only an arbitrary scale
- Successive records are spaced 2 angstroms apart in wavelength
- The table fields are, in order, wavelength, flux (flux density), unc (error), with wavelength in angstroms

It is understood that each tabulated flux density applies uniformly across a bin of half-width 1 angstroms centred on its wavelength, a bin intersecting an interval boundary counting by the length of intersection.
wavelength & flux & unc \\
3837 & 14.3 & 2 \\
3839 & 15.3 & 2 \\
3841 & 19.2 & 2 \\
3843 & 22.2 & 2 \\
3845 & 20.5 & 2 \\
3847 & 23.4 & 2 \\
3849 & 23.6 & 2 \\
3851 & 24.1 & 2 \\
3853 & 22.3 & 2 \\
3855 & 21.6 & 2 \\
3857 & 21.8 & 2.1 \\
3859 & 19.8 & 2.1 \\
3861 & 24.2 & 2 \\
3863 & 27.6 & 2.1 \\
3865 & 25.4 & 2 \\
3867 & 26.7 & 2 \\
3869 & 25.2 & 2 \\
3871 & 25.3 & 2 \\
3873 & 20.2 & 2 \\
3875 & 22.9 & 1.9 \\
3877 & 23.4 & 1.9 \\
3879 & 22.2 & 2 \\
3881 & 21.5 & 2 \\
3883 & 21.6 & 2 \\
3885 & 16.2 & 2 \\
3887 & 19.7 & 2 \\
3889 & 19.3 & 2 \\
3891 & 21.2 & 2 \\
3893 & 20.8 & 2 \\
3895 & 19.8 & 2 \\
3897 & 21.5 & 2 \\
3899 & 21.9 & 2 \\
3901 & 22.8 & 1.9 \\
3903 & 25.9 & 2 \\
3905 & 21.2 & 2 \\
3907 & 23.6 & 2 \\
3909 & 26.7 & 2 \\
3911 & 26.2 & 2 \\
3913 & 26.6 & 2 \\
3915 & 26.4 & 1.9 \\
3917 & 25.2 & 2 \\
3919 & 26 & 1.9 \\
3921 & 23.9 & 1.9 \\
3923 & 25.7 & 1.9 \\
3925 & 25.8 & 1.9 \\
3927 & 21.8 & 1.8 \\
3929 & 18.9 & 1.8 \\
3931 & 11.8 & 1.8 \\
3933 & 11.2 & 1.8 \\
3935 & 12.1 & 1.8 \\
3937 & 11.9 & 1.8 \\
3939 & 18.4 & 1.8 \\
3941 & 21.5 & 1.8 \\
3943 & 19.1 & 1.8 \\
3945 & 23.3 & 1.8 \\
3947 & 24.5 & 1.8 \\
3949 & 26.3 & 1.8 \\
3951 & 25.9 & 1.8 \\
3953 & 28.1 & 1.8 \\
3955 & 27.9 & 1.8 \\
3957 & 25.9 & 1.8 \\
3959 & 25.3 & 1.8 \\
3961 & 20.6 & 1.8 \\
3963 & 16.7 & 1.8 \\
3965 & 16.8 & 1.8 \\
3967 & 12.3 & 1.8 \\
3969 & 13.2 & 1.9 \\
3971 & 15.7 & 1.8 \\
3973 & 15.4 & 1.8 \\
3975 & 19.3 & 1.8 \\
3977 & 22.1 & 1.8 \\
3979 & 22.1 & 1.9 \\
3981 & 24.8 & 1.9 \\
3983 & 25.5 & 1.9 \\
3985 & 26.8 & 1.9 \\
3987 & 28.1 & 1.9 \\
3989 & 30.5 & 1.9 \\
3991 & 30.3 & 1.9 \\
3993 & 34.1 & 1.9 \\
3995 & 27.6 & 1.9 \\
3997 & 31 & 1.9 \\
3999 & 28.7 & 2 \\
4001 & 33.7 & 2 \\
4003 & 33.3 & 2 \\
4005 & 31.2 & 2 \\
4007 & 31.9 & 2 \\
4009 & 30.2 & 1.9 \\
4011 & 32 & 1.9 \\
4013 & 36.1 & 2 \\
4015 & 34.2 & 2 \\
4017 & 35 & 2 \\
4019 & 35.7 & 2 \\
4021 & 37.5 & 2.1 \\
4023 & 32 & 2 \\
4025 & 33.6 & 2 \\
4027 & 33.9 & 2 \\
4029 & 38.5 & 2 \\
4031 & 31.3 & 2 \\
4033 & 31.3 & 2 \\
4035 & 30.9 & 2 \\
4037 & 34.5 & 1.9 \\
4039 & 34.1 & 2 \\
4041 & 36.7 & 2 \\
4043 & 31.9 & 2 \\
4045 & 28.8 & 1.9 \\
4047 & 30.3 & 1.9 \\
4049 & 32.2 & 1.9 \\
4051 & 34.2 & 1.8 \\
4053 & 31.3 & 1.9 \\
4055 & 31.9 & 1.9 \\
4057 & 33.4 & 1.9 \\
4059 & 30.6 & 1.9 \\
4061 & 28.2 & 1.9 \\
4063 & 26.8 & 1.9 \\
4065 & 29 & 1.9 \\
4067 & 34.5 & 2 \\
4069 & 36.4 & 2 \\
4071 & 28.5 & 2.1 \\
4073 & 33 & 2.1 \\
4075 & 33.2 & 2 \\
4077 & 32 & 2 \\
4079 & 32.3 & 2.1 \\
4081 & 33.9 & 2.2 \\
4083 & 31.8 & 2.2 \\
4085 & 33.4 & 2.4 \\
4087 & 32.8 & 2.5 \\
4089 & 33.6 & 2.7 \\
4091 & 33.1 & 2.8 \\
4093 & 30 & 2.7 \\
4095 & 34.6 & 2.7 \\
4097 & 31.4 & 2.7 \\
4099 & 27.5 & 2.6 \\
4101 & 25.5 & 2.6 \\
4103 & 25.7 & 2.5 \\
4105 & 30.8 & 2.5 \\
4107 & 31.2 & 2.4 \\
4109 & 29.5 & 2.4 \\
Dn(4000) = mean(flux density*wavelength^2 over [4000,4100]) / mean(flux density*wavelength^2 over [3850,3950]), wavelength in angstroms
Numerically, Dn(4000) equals 1.6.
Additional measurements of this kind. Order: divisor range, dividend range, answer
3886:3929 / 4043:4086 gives 1.47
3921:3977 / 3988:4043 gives 1.71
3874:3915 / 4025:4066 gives 1.55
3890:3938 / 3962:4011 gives 1.21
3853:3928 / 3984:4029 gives 1.48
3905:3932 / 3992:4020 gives 1.44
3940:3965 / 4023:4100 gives 1.45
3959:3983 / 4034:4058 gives 1.80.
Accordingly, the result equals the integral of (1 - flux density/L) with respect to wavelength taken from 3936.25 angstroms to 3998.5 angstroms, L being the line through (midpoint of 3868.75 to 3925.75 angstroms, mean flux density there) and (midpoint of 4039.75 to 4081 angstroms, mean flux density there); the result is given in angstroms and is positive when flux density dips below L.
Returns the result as 8.9 angstroms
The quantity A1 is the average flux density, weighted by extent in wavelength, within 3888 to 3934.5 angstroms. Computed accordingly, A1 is 22.2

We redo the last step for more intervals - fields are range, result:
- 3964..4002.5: 24.2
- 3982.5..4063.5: 32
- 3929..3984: 19.9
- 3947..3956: 26.8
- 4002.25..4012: 31.7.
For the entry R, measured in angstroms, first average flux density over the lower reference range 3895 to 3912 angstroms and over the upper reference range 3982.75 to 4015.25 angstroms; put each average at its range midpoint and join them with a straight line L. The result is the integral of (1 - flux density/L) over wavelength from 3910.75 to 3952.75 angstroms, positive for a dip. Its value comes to 6.6 angstroms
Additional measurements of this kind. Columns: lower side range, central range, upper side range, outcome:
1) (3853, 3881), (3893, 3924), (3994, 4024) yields 2.4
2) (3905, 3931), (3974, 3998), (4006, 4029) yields 3.2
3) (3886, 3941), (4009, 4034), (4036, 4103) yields -4.9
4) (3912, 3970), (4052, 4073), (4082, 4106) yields -1.7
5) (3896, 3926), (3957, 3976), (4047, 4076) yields 6.6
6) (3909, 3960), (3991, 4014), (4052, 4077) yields -3.9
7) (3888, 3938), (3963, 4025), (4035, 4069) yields 0.7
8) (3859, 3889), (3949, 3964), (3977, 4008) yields 1.5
